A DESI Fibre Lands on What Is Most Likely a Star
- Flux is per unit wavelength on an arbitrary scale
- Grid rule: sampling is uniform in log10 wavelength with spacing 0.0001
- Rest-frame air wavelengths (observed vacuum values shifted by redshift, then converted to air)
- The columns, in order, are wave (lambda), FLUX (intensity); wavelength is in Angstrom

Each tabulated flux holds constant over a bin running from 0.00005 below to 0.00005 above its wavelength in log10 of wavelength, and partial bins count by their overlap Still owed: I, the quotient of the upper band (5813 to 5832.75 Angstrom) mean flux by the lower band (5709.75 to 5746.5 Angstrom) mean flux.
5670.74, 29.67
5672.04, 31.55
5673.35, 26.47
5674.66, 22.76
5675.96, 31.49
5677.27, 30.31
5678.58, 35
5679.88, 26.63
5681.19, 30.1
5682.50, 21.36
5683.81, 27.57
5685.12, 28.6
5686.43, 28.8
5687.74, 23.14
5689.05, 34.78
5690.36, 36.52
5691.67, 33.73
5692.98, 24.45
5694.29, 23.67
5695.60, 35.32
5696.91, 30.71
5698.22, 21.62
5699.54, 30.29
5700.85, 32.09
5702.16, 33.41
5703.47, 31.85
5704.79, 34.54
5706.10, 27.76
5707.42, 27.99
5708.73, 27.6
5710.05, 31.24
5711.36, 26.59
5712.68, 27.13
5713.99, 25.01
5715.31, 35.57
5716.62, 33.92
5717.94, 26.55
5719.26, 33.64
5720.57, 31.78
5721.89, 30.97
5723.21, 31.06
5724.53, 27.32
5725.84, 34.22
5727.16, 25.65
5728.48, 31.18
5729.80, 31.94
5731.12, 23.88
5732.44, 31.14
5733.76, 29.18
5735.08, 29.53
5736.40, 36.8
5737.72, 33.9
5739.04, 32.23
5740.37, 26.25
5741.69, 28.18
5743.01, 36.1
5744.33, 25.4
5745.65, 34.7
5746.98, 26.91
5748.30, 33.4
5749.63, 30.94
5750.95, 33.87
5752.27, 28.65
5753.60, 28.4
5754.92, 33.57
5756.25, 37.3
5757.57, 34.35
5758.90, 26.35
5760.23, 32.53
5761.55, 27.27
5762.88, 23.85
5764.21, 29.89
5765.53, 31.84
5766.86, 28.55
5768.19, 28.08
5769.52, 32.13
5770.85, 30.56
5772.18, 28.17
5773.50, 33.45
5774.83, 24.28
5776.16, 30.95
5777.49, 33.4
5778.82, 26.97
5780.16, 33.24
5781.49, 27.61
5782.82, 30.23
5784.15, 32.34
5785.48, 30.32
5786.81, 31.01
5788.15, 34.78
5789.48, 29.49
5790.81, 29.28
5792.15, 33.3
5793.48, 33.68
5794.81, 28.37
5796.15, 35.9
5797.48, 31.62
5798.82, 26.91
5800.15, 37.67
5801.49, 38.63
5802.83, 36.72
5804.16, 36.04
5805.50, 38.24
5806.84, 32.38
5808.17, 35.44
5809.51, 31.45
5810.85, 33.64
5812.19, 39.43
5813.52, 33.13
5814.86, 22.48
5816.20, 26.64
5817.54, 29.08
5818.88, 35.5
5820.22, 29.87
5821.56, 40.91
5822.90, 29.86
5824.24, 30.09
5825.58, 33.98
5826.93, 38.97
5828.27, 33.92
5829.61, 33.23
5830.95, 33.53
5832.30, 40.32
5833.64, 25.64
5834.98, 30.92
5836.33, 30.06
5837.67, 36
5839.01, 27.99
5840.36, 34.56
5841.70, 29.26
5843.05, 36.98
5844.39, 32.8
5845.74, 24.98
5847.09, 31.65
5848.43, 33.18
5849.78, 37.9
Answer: 1.08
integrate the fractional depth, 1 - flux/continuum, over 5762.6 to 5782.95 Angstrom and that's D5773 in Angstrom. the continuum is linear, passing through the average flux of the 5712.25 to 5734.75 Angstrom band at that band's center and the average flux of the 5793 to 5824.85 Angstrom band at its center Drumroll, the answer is 1.36 Angstrom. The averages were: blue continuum 30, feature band 29.7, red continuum 33.1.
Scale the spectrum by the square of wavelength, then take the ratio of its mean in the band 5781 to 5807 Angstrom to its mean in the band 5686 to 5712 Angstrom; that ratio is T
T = 1.14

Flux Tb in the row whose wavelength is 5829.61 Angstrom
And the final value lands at 33.23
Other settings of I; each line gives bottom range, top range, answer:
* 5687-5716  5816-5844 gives 1.10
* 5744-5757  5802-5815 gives 1.09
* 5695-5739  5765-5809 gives 1.05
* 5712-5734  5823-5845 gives 1.10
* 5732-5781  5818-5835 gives 1.10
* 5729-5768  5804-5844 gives 1.08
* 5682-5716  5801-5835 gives 1.14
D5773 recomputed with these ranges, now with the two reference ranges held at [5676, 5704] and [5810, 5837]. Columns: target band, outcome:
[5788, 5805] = -0.7 Angstrom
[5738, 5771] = 0.5 Angstrom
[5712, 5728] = 0.0 Angstrom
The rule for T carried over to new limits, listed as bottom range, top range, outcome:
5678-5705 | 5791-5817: 1.16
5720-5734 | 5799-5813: 1.23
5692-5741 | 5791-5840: 1.14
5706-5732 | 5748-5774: 1.05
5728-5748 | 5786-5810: 1.12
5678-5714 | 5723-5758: 1.07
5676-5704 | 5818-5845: 1.18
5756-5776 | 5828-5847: 1.10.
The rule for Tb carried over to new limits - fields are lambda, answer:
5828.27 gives 33.92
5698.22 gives 21.62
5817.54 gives 29.08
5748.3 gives 33.4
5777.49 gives 33.4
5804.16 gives 36.04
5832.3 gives 40.32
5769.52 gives 32.13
